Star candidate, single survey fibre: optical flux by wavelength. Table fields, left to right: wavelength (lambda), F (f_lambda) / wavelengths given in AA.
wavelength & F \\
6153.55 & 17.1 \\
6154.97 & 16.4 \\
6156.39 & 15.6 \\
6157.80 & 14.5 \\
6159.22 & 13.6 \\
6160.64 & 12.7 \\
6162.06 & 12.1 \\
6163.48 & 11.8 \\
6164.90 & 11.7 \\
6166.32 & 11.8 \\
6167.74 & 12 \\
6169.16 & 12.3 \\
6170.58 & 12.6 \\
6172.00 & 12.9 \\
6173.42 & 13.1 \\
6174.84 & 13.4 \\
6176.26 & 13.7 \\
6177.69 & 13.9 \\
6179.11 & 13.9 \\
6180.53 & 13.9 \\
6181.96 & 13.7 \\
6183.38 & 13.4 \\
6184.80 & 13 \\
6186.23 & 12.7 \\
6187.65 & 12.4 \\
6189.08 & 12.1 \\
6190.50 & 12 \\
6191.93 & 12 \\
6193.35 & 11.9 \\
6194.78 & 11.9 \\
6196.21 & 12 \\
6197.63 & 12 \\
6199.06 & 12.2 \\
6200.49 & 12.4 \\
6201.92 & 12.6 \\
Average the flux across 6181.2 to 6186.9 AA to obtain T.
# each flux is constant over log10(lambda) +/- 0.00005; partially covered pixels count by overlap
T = 13.2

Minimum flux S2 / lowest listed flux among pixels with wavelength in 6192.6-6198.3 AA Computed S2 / 11.9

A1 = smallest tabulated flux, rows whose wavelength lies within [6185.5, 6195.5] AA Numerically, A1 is 11.9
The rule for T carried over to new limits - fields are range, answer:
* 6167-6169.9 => 12.2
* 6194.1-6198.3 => 12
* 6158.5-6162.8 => 12.8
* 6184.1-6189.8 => 12.5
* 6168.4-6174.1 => 12.7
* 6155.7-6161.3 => 14.1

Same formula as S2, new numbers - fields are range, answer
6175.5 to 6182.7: 13.7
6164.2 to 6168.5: 11.7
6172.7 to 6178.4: 13.1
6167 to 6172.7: 12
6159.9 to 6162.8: 12.1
